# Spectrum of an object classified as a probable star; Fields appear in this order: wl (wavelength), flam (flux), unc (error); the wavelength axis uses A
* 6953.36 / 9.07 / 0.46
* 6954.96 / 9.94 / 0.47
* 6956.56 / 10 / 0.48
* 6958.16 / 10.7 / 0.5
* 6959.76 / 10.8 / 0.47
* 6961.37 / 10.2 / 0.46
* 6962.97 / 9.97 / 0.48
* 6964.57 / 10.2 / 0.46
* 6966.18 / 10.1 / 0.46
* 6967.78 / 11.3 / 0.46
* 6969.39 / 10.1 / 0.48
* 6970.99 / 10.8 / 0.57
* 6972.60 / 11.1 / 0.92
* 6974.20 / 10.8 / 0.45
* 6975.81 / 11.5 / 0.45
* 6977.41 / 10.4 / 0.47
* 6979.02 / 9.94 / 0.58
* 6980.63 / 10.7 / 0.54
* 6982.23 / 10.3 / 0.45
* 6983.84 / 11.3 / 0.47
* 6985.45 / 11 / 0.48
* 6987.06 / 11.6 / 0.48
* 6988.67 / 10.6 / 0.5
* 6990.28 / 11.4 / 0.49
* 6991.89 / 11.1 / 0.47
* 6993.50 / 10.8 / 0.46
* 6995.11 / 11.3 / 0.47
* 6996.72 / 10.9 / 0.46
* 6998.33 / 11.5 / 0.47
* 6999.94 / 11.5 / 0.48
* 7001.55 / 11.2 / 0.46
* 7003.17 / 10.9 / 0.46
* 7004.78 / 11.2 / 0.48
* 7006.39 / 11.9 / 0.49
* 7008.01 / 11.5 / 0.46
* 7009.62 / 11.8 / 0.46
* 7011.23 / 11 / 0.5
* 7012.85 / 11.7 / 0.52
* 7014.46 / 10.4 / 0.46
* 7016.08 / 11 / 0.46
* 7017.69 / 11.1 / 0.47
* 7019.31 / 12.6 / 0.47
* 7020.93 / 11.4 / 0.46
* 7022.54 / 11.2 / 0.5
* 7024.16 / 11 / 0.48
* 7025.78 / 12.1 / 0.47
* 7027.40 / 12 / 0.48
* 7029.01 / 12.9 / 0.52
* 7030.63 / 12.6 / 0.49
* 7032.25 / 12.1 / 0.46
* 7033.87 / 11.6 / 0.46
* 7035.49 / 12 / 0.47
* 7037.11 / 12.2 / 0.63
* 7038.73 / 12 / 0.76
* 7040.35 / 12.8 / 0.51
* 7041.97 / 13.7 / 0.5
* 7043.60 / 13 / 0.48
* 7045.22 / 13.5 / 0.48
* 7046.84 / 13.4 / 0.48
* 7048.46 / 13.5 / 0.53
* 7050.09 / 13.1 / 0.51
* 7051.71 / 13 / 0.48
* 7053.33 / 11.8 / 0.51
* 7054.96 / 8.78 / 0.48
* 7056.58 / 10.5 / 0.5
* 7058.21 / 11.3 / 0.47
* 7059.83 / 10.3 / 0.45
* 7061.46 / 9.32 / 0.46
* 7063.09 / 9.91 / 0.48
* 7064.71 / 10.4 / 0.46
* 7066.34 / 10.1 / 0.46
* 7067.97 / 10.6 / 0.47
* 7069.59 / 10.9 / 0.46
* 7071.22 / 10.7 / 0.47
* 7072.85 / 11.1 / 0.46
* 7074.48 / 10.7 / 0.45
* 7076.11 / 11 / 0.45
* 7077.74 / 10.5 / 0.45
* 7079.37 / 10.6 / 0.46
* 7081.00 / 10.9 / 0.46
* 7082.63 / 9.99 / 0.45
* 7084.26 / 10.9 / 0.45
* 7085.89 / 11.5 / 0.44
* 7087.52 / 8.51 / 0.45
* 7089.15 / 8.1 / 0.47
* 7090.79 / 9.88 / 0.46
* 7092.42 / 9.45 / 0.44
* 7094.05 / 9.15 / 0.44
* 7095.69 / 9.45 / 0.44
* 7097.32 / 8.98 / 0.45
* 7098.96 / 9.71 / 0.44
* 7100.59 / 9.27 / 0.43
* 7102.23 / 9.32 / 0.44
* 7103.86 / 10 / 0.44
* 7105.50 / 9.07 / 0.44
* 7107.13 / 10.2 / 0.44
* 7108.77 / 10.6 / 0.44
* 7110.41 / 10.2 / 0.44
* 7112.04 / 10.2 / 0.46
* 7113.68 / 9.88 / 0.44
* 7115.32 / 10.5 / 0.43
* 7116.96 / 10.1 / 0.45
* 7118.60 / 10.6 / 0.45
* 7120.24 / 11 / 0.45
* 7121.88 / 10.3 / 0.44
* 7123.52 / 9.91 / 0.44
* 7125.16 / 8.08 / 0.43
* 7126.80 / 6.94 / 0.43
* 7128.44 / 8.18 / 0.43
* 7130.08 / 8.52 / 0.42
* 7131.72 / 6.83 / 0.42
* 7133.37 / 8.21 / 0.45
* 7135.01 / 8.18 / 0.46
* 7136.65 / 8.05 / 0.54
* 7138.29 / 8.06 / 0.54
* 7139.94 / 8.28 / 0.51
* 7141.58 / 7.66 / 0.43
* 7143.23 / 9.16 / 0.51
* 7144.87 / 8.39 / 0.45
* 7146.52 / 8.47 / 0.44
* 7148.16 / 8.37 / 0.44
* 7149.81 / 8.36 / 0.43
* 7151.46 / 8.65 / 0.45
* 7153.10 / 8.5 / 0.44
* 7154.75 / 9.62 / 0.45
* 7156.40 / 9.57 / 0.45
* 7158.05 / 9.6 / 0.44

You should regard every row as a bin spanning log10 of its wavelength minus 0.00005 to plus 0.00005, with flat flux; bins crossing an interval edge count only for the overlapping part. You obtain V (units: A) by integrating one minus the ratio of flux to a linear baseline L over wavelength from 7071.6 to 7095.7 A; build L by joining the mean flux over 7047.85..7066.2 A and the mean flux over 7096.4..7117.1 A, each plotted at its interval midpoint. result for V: 0.6 A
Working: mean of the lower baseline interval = 11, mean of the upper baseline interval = 9.84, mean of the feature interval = 10.1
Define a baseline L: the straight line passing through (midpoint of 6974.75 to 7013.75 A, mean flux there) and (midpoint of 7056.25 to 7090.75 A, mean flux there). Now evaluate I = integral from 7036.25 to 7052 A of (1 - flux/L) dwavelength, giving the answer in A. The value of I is -3.5 A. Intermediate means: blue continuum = 11.1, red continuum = 10.4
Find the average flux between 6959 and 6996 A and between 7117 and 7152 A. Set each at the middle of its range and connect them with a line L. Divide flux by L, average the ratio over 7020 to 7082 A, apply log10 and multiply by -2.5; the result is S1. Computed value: -0.18 mag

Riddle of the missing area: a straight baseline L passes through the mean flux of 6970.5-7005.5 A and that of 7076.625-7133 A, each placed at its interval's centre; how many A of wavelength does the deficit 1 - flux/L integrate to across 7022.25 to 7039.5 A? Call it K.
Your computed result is -2.5 A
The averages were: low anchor 11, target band 12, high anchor 9.62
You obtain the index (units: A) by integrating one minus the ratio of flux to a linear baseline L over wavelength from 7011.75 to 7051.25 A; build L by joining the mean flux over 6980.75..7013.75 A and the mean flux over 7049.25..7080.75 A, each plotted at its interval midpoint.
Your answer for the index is -4.38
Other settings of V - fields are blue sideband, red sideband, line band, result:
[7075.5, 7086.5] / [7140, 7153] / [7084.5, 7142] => 2.2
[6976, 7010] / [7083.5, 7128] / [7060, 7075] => -0.4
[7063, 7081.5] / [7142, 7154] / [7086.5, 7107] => 1.4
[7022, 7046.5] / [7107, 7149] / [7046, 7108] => 2.4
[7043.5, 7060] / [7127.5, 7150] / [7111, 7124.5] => -1.7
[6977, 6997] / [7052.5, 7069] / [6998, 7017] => -1.0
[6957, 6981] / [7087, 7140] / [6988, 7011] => -2.2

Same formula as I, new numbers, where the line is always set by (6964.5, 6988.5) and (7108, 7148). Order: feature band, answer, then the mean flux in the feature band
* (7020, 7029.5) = -1.4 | 11.7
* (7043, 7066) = -3.9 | 11.5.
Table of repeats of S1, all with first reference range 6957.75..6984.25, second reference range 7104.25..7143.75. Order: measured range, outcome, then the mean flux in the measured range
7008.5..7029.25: -0.14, 11.5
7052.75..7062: -0.06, 10.3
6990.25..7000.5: -0.08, 11.2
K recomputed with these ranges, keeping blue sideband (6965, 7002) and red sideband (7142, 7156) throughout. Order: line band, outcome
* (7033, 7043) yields -2.2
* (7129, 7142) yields 1.3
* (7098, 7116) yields -1.3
